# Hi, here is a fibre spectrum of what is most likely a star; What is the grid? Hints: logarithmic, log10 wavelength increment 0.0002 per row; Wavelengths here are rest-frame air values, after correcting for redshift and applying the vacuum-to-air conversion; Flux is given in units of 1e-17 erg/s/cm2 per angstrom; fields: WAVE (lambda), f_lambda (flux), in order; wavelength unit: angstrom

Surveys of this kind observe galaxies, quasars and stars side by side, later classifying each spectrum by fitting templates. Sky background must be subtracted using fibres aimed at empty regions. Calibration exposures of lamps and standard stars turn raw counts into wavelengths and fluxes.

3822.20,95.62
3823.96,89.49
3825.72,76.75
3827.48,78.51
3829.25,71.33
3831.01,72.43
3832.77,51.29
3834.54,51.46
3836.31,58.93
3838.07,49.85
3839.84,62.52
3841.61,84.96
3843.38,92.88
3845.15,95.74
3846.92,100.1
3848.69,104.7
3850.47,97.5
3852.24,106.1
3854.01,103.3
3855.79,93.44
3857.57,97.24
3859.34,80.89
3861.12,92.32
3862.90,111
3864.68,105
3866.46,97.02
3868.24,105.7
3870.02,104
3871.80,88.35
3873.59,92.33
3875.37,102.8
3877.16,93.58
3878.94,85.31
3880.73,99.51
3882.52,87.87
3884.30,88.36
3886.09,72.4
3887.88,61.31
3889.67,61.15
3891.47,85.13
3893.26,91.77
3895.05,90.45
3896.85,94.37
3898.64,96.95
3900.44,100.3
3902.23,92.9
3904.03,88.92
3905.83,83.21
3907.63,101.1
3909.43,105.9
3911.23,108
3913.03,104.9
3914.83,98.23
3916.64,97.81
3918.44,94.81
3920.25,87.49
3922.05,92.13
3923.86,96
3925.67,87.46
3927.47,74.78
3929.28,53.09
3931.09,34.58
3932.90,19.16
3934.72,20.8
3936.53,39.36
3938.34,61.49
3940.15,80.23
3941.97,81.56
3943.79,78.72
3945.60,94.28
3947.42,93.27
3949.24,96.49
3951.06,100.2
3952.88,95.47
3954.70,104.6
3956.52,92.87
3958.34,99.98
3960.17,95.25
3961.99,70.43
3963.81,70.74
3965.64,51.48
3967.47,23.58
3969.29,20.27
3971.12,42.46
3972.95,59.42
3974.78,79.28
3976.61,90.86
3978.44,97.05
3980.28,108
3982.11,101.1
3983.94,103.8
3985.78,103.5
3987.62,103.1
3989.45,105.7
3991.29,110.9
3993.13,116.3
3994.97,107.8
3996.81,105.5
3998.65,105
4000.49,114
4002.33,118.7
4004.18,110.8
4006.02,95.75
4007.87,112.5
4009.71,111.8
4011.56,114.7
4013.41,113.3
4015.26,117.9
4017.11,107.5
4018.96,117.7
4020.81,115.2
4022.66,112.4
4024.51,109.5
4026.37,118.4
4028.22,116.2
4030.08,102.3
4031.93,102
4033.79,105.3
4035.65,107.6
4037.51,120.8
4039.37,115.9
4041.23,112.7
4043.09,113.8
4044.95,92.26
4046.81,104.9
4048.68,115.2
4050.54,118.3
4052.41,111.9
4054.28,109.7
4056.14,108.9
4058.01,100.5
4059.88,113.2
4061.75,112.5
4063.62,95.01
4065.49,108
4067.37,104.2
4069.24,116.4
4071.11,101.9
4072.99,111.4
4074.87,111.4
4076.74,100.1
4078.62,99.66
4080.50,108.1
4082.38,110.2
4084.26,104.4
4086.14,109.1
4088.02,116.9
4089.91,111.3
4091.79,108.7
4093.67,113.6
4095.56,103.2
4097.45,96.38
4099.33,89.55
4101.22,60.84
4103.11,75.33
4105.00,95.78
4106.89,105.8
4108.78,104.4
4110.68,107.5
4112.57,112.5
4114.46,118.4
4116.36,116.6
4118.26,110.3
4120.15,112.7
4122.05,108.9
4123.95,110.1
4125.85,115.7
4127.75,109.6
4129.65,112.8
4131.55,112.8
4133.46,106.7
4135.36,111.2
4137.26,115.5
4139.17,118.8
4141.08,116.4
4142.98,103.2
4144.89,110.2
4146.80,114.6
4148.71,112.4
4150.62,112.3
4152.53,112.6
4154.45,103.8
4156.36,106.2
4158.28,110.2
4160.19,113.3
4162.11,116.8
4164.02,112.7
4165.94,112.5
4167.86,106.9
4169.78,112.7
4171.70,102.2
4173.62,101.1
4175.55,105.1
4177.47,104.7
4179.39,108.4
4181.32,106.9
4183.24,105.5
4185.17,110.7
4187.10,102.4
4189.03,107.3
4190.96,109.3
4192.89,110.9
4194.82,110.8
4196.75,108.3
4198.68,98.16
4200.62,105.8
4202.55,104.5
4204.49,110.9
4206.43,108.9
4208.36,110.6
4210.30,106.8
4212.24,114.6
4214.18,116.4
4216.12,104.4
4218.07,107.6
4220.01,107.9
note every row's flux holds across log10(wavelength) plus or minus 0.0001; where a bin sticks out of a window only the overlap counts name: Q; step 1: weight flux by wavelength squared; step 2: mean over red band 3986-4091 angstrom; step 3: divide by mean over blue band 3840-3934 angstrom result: 1.32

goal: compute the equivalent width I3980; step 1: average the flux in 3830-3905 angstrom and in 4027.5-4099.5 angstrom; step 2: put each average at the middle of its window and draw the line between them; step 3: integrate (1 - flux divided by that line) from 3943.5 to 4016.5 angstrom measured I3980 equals 4.4 angstrom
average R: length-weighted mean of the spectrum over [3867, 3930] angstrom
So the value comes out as 90.7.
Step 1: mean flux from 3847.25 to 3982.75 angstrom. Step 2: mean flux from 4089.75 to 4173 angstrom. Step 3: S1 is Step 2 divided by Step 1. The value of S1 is 1.27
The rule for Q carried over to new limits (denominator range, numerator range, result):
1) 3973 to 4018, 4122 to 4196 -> 1.13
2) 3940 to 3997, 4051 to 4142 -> 1.31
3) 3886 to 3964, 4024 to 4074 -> 1.40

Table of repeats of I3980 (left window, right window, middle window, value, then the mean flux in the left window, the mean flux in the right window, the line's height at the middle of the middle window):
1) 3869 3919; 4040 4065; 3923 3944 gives 7.89 angstrom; 91.9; 108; 96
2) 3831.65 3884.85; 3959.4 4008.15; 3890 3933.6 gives 1.40 angstrom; 89.4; 89.5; 89.5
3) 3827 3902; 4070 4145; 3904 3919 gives -1.26 angstrom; 87.3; 107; 91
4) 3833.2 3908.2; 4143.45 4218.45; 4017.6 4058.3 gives -4.50 angstrom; 89.1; 109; 99.6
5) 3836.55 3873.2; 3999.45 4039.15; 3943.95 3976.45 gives 8.84 angstrom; 93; 112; 105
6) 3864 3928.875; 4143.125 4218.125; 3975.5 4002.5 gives -2.29 angstrom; 91.8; 109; 97.3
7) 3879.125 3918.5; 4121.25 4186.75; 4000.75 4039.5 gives -4.51 angstrom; 91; 110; 100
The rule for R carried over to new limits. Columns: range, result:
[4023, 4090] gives 109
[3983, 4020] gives 110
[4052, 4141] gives 107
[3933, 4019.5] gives 89.6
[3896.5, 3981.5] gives 79.9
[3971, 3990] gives 92.1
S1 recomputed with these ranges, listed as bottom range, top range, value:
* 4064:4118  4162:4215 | 1.04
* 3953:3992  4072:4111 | 1.23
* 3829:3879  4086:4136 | 1.20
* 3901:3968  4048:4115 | 1.30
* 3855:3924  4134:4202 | 1.17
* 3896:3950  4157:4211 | 1.32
